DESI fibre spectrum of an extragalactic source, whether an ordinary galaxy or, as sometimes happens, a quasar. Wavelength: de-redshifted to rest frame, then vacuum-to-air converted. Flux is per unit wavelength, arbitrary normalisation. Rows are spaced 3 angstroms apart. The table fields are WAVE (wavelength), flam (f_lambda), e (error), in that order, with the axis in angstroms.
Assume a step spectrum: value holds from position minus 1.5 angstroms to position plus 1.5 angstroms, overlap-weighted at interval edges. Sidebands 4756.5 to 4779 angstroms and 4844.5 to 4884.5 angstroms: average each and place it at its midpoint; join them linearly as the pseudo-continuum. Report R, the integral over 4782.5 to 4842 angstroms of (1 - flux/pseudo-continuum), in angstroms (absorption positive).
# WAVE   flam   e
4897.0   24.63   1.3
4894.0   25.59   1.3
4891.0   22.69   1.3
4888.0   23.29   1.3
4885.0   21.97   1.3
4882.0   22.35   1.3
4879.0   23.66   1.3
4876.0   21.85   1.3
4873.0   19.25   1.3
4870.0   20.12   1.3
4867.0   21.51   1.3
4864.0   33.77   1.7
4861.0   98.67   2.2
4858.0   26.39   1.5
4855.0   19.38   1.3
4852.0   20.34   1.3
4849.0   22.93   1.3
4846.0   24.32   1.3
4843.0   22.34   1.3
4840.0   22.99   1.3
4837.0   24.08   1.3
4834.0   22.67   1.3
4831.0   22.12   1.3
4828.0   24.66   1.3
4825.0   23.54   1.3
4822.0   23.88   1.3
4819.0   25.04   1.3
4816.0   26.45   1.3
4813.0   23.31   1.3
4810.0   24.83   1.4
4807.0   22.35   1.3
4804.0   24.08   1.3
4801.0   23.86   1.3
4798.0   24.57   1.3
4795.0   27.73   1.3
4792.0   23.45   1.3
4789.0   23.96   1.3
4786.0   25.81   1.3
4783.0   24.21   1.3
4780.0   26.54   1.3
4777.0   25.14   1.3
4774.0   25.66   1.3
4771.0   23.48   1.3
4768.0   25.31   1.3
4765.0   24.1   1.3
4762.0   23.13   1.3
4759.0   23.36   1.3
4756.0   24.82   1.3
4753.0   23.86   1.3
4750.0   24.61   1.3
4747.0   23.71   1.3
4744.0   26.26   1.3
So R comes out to 4.8 angstroms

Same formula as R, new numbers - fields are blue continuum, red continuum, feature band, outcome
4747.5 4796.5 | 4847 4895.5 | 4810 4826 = 1.0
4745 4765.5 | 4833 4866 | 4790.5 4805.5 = 1.3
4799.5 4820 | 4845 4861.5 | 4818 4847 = 4.7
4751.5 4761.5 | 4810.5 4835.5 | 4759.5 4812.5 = -1.3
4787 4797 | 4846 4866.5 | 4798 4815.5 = 2.2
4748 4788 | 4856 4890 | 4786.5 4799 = 0.4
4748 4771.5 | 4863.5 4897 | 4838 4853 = 0.4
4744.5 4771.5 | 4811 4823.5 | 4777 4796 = -0.6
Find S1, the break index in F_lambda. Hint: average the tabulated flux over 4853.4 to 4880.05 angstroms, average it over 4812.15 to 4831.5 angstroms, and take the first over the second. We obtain 1.3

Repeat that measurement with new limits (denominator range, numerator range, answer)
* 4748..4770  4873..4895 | 0.94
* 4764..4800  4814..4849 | 0.95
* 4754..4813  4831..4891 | 1.09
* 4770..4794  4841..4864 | 1.34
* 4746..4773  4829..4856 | 0.93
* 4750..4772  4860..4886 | 1.26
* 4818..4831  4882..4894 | 0.96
